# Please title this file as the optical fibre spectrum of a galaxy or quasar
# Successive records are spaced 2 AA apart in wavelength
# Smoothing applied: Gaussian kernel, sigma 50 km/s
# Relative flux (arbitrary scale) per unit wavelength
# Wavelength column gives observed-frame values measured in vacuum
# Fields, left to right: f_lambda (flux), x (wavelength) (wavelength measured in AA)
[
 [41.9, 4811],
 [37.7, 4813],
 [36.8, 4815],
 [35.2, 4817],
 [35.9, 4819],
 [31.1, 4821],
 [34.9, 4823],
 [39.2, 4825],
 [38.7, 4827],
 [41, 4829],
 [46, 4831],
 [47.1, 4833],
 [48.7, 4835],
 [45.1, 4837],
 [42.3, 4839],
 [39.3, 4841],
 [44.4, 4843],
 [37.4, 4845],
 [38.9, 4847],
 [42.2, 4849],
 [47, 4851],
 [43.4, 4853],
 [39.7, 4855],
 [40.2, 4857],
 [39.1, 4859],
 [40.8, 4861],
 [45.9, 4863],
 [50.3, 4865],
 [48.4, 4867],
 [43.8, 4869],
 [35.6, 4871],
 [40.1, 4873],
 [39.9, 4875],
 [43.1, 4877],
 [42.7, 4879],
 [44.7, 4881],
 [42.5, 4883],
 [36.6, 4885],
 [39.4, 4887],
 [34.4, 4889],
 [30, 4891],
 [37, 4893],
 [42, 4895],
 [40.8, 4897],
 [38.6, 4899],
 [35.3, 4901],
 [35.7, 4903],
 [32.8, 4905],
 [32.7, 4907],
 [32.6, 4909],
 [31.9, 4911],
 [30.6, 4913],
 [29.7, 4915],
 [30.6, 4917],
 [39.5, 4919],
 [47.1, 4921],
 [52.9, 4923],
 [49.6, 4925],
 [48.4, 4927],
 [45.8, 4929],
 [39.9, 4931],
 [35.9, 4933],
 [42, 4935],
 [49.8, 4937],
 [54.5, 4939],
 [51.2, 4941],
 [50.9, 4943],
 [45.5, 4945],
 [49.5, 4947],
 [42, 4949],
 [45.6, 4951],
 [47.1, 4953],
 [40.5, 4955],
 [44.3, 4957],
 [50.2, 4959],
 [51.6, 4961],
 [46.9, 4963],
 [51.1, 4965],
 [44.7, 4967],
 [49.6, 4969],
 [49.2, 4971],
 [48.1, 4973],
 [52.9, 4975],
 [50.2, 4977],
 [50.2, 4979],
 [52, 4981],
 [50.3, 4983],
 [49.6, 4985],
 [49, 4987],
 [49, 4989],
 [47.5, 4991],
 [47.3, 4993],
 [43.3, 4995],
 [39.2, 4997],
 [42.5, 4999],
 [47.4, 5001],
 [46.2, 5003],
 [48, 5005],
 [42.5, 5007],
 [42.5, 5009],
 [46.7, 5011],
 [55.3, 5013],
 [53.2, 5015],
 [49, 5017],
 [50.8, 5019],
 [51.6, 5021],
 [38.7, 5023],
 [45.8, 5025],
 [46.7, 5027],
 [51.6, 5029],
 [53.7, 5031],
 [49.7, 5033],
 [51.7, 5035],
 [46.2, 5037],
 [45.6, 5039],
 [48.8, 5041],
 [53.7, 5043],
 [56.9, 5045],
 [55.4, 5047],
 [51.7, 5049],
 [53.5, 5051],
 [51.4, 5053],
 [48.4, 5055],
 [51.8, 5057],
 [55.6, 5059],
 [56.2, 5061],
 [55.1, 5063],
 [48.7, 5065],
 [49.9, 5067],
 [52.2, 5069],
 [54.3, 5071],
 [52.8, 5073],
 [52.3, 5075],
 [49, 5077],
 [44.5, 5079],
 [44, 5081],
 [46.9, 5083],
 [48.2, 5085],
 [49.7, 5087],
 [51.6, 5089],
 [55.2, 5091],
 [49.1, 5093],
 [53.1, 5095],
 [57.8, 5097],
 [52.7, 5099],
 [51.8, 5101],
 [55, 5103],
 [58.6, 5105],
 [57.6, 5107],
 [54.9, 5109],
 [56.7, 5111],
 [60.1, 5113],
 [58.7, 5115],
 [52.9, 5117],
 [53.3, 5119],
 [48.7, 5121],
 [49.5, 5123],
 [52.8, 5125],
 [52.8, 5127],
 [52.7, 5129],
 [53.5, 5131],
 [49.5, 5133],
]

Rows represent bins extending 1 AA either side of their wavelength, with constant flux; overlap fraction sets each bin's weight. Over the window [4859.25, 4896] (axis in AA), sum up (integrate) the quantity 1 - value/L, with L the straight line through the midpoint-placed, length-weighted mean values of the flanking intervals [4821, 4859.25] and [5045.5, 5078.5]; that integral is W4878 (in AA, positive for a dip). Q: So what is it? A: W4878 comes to 2.1 AA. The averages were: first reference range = 41.6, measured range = 40.9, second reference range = 52.3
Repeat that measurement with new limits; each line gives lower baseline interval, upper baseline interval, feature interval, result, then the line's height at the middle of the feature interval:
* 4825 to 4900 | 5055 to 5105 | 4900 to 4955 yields 3.5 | 44.5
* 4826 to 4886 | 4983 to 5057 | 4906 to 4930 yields 3.0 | 44.8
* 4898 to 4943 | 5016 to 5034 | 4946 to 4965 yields -1.5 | 43.3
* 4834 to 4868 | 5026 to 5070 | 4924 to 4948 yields -0.1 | 46.8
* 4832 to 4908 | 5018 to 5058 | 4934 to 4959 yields -1.1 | 45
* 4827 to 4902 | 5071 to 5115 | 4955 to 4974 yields -0.7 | 46.3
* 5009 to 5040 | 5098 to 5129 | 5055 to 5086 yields 0.6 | 51.7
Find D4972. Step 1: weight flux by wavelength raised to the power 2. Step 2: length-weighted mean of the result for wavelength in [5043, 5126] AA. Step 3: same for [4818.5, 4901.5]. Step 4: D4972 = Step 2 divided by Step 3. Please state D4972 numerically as 1.4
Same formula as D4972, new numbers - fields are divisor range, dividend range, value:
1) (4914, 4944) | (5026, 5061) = 1.21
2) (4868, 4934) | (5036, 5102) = 1.41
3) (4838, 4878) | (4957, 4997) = 1.21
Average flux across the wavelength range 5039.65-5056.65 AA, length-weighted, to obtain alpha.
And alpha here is 52.3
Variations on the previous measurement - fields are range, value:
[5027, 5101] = 51.3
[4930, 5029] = 47.3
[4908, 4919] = 31.8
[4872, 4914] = 37.3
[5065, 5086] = 49.4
